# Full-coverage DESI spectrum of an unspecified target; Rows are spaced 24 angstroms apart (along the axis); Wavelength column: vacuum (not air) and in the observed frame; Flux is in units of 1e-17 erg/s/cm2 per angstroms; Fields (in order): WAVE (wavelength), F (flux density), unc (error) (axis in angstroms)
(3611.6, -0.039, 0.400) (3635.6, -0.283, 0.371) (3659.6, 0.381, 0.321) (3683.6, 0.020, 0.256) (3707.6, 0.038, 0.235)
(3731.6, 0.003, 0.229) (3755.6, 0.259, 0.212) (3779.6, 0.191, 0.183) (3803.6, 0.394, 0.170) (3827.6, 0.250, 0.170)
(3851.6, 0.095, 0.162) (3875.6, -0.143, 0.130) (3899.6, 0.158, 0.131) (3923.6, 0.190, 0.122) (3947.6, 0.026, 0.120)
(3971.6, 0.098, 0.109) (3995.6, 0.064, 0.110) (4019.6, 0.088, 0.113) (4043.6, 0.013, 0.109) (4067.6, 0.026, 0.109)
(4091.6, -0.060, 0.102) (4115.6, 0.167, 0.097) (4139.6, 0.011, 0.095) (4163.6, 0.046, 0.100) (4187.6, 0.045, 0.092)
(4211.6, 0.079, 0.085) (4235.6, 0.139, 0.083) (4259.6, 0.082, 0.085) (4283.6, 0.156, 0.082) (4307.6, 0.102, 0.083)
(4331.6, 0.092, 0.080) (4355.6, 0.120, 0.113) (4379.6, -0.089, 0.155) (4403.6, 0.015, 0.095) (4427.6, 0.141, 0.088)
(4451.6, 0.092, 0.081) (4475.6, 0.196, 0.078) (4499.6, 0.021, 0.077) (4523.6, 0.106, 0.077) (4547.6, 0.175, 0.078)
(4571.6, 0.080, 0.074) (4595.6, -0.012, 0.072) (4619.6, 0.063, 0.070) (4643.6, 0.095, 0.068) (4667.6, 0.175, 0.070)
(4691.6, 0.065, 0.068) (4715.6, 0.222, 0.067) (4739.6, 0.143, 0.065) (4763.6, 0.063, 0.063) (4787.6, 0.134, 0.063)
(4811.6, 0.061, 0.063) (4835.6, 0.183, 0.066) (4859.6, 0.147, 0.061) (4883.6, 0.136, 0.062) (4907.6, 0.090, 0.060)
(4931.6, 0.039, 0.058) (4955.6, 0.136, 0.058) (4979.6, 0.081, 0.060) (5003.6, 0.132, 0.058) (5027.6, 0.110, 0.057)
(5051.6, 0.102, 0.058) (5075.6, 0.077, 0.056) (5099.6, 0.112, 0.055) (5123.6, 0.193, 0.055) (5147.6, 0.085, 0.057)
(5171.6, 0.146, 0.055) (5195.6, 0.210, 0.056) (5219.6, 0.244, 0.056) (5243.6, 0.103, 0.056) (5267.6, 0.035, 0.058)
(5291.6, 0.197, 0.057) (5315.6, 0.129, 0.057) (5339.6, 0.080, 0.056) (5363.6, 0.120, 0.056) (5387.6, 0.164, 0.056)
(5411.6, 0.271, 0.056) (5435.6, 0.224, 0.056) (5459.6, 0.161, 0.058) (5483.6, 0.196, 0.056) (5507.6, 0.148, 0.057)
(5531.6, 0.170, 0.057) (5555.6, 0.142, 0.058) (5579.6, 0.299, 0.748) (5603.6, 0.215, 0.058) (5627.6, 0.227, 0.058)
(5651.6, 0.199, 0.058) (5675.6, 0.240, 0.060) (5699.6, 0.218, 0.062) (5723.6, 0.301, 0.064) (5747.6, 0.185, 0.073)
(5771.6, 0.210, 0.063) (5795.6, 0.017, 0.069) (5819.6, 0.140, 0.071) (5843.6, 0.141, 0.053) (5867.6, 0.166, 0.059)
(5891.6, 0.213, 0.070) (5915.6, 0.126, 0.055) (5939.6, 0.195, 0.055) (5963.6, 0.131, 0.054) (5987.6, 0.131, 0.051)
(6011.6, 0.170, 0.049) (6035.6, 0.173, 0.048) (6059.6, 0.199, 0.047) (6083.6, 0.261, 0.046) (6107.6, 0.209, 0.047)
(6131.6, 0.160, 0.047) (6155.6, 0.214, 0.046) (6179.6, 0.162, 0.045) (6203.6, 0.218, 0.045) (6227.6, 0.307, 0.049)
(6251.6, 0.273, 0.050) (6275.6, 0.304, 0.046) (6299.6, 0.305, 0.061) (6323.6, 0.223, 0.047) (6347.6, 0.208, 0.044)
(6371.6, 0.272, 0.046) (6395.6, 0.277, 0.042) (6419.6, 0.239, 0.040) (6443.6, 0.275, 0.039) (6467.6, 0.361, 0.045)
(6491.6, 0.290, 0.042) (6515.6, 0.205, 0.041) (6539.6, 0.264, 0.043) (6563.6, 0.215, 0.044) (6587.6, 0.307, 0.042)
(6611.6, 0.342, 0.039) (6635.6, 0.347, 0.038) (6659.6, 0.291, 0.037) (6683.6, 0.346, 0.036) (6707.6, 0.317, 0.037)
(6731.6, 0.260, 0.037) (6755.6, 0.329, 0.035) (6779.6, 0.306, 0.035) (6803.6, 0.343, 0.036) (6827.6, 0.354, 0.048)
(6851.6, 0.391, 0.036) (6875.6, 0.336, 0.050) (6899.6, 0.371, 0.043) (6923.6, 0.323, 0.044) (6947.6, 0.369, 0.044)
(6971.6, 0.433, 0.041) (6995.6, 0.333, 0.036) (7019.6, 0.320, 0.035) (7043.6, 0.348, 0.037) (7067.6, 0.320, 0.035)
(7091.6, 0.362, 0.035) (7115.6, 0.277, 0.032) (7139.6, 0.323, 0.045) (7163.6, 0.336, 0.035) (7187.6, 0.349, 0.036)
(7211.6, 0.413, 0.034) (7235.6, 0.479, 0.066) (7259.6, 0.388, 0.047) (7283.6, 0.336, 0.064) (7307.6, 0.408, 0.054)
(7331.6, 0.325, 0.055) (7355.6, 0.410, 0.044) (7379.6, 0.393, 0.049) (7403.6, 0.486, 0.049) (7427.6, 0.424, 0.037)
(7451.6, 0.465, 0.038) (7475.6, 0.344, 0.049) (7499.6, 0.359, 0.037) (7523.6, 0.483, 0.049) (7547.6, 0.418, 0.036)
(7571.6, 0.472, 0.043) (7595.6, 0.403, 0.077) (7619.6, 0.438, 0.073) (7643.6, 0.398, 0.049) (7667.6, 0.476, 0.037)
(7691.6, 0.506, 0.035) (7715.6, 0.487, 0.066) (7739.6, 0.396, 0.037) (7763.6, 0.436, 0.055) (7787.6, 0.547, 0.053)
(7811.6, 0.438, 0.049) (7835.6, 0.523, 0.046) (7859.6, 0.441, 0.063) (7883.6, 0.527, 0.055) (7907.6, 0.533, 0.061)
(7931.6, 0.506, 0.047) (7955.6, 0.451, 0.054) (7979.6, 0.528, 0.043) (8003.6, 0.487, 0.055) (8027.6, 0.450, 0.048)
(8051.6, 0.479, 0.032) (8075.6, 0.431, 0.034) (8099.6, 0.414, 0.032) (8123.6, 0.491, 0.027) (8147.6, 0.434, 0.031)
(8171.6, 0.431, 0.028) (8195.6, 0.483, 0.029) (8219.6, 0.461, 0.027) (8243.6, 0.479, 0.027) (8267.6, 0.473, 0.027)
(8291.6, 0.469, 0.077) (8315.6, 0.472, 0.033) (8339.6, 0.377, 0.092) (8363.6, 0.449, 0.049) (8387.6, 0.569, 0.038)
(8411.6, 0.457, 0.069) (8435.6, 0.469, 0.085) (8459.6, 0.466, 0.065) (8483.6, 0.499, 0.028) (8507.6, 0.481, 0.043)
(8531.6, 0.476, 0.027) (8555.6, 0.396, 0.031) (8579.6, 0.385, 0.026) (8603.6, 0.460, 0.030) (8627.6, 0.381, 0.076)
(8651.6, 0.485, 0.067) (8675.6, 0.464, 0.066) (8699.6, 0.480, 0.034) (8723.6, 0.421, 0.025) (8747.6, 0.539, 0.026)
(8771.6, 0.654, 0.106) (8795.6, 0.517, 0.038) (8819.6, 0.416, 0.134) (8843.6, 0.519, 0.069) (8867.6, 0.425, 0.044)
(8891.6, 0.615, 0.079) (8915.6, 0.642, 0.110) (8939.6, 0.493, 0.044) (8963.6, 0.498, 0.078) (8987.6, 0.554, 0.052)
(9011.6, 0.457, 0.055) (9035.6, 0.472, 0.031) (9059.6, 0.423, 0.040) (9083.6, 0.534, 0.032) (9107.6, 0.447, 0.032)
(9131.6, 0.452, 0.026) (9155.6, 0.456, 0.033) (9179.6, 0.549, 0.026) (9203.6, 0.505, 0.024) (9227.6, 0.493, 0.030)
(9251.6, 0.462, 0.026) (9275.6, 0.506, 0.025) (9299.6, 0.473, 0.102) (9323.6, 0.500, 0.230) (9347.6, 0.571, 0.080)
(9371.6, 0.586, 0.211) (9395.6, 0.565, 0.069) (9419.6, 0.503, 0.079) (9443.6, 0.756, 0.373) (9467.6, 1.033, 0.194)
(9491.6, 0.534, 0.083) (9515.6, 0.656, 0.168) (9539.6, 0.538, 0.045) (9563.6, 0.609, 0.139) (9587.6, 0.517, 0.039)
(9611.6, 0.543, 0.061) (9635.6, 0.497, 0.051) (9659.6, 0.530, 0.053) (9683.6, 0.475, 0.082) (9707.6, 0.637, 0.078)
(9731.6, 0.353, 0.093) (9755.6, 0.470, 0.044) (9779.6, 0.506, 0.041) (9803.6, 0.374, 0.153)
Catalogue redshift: 0.654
